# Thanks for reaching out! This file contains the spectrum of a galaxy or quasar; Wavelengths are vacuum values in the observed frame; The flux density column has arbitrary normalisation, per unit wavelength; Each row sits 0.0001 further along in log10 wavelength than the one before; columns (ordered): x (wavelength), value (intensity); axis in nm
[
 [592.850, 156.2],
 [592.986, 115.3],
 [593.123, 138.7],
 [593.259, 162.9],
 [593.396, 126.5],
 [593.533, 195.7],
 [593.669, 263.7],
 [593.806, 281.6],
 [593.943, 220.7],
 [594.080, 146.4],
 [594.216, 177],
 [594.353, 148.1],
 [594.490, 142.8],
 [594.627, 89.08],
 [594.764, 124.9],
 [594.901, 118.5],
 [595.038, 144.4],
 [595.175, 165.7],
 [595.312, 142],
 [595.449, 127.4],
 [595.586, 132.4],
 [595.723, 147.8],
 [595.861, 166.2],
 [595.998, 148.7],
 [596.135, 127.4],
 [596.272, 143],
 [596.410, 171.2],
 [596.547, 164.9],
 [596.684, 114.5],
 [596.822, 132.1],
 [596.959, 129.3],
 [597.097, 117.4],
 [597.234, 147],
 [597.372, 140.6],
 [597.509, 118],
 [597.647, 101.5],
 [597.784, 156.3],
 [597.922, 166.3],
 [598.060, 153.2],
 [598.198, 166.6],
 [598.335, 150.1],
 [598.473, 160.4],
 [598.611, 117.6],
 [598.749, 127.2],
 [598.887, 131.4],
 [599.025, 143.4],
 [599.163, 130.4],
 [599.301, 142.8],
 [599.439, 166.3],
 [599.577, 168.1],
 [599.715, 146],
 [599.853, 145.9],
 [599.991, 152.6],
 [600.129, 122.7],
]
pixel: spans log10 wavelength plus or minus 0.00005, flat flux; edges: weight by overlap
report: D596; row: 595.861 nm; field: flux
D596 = 166.2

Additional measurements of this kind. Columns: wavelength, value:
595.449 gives 127.4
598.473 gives 160.4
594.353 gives 148.1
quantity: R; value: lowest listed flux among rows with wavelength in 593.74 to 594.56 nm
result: 142.8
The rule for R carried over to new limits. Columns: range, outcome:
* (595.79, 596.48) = 127.4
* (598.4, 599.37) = 117.6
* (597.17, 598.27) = 101.5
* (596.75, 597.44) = 117.4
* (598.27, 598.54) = 150.1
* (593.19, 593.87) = 126.5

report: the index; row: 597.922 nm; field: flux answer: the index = 166.3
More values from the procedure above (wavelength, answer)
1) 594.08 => 146.4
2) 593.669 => 263.7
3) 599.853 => 145.9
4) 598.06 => 153.2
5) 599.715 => 146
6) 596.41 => 171.2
